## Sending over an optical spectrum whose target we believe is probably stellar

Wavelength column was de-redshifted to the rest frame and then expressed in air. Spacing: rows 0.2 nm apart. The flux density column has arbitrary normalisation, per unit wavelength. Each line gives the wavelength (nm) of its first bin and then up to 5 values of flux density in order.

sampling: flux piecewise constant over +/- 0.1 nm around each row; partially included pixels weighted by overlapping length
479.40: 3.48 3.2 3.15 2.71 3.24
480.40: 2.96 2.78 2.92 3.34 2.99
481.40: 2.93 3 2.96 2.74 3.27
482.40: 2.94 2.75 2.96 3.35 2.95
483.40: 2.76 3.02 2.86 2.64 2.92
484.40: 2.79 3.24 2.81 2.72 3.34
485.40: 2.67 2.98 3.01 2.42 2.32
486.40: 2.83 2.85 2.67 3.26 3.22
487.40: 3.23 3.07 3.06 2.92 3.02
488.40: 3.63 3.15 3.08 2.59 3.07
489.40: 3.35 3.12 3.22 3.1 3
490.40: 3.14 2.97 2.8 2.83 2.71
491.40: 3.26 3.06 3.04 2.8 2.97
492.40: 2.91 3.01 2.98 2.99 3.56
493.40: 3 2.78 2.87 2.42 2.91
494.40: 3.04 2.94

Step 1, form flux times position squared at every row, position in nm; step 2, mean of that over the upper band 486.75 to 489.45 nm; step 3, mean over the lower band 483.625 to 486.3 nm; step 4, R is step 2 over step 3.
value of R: 1.1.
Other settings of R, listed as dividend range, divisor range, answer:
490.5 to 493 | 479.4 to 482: 1.02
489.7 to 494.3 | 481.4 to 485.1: 1.05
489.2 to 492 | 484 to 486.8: 1.10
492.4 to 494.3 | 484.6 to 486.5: 1.08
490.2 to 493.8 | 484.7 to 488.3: 1.05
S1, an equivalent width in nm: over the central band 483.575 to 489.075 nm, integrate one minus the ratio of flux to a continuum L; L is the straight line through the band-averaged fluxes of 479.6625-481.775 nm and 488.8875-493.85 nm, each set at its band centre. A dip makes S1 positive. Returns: 0.12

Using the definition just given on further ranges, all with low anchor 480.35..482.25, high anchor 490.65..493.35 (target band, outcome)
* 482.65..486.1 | 0.092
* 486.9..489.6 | -0.124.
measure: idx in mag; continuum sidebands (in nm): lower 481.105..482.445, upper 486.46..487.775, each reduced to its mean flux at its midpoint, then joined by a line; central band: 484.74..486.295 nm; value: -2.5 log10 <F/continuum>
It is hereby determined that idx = 0.089 mag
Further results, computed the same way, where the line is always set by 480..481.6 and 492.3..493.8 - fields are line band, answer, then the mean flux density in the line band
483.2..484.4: 0.06 mag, 2.85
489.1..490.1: -0.05 mag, 3.17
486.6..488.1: -0.01 mag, 3.05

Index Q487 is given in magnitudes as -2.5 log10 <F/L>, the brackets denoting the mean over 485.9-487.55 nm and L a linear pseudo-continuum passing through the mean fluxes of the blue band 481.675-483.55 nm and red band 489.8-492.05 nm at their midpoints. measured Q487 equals 0.045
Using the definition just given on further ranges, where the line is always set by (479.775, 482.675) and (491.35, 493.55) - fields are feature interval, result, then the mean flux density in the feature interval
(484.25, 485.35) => 0.012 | 2.96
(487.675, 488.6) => -0.048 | 3.15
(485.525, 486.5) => 0.114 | 2.71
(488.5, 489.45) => -0.004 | 3.03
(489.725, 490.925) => 0.000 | 3.03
